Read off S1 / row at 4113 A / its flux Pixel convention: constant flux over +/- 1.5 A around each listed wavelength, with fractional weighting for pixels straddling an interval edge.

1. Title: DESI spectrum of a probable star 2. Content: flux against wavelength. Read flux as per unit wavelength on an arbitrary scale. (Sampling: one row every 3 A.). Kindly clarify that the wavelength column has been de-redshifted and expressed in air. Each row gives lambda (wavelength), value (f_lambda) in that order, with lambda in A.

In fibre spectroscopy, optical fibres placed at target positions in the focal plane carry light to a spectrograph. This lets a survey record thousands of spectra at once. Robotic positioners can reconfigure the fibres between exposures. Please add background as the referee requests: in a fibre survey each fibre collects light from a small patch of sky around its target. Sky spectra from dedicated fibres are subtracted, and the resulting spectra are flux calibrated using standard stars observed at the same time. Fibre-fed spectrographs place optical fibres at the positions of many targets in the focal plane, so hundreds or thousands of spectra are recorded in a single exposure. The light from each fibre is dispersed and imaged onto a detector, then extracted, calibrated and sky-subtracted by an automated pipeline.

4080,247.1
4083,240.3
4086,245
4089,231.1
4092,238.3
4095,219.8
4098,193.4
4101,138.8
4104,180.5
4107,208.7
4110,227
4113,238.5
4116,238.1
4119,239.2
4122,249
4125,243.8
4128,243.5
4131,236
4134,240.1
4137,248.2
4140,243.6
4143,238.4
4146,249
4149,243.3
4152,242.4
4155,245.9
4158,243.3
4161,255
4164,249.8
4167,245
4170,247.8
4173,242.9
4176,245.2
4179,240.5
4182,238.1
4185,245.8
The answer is 238.5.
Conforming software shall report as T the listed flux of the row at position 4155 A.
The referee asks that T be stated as 245.9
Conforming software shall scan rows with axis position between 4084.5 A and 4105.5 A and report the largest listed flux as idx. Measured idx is 245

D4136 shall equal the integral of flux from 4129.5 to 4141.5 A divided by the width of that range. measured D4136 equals 242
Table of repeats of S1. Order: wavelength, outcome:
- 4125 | 243.8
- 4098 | 193.4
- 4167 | 245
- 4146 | 249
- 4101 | 138.8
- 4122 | 249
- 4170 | 247.8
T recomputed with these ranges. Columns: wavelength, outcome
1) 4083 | 240.3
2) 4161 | 255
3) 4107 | 208.7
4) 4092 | 238.3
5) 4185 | 245.8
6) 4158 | 243.3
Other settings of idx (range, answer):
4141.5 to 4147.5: 249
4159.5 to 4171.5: 255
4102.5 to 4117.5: 238.5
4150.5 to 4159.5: 245.9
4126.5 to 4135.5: 243.5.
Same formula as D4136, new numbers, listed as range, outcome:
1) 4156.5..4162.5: 249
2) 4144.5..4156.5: 245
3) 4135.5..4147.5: 245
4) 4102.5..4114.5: 214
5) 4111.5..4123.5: 241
